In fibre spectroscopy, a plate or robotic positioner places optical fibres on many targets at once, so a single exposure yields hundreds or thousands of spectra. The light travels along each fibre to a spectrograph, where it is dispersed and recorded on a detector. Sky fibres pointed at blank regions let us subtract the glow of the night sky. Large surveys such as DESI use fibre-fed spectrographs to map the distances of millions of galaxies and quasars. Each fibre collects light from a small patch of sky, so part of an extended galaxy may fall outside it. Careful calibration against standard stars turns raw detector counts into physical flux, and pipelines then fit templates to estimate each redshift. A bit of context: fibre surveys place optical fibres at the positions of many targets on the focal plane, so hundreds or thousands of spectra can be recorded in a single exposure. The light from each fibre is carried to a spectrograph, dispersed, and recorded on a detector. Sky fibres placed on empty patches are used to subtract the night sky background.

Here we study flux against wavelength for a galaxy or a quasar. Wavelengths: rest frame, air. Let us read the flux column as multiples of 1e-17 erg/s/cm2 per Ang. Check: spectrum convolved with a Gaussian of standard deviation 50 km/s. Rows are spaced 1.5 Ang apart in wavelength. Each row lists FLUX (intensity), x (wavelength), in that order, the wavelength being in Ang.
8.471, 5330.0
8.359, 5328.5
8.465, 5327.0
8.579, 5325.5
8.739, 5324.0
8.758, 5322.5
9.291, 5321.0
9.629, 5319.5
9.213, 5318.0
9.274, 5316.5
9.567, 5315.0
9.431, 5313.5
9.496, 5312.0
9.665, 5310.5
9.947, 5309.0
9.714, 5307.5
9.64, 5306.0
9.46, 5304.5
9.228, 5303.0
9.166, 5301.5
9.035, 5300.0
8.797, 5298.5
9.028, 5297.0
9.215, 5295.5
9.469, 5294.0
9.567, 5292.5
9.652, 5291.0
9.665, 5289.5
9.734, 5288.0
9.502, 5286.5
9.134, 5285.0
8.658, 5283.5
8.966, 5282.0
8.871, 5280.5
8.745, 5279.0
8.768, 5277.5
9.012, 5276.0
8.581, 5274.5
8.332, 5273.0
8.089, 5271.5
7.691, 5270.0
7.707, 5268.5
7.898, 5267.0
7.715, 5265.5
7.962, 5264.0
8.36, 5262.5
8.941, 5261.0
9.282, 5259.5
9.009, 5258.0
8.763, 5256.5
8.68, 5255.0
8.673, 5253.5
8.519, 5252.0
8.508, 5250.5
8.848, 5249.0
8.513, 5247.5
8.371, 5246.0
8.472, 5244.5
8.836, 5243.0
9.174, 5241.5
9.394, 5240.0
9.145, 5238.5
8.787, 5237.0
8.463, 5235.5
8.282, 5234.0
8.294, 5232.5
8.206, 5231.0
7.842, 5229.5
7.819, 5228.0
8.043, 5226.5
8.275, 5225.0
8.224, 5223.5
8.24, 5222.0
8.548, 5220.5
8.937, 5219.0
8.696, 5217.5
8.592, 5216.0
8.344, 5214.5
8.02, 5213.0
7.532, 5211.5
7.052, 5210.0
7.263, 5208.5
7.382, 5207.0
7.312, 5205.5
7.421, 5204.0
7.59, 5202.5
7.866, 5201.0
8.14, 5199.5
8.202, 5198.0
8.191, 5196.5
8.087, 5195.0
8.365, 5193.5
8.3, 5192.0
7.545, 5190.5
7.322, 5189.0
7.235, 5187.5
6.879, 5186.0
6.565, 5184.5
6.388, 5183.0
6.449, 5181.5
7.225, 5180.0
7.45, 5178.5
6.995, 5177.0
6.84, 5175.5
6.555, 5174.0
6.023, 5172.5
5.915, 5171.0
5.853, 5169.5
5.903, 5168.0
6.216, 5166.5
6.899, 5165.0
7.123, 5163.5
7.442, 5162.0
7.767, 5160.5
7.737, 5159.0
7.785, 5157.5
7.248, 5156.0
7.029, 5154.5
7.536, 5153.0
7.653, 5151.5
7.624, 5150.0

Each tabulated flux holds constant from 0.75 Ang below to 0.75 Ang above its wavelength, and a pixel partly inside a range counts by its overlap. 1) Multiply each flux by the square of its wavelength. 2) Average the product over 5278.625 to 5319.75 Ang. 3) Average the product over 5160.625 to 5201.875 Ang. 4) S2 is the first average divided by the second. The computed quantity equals 1.4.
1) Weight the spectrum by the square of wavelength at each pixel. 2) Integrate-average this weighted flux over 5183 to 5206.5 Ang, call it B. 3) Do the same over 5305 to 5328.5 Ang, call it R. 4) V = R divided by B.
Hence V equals 1.3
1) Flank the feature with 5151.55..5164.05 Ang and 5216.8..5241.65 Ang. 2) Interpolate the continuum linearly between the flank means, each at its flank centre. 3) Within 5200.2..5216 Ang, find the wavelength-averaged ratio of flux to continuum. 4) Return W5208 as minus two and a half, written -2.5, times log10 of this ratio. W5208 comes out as 0.08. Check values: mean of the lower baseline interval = 7.47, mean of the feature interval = 7.63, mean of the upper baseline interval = 8.48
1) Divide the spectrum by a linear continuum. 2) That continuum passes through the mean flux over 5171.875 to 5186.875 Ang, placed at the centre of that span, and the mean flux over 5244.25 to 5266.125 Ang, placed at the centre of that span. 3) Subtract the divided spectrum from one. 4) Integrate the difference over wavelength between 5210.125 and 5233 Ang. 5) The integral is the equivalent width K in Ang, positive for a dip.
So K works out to -1.3 Ang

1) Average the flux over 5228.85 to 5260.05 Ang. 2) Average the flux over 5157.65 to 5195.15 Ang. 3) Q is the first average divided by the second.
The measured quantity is 1.24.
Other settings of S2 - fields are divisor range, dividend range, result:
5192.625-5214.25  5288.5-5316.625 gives 1.26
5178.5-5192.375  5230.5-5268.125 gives 1.24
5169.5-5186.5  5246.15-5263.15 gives 1.36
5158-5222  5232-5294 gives 1.21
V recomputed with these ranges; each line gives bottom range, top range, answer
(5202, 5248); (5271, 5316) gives 1.15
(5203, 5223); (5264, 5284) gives 1.08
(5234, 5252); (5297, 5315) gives 1.10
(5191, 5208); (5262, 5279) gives 1.07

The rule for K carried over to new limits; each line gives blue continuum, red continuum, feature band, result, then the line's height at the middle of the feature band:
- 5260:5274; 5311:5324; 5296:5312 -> -0.7 Ang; 8.98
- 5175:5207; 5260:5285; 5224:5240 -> -0.9 Ang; 7.94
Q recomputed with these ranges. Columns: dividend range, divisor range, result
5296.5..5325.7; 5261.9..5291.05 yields 1.08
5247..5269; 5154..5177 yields 1.25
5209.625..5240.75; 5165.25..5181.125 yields 1.28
